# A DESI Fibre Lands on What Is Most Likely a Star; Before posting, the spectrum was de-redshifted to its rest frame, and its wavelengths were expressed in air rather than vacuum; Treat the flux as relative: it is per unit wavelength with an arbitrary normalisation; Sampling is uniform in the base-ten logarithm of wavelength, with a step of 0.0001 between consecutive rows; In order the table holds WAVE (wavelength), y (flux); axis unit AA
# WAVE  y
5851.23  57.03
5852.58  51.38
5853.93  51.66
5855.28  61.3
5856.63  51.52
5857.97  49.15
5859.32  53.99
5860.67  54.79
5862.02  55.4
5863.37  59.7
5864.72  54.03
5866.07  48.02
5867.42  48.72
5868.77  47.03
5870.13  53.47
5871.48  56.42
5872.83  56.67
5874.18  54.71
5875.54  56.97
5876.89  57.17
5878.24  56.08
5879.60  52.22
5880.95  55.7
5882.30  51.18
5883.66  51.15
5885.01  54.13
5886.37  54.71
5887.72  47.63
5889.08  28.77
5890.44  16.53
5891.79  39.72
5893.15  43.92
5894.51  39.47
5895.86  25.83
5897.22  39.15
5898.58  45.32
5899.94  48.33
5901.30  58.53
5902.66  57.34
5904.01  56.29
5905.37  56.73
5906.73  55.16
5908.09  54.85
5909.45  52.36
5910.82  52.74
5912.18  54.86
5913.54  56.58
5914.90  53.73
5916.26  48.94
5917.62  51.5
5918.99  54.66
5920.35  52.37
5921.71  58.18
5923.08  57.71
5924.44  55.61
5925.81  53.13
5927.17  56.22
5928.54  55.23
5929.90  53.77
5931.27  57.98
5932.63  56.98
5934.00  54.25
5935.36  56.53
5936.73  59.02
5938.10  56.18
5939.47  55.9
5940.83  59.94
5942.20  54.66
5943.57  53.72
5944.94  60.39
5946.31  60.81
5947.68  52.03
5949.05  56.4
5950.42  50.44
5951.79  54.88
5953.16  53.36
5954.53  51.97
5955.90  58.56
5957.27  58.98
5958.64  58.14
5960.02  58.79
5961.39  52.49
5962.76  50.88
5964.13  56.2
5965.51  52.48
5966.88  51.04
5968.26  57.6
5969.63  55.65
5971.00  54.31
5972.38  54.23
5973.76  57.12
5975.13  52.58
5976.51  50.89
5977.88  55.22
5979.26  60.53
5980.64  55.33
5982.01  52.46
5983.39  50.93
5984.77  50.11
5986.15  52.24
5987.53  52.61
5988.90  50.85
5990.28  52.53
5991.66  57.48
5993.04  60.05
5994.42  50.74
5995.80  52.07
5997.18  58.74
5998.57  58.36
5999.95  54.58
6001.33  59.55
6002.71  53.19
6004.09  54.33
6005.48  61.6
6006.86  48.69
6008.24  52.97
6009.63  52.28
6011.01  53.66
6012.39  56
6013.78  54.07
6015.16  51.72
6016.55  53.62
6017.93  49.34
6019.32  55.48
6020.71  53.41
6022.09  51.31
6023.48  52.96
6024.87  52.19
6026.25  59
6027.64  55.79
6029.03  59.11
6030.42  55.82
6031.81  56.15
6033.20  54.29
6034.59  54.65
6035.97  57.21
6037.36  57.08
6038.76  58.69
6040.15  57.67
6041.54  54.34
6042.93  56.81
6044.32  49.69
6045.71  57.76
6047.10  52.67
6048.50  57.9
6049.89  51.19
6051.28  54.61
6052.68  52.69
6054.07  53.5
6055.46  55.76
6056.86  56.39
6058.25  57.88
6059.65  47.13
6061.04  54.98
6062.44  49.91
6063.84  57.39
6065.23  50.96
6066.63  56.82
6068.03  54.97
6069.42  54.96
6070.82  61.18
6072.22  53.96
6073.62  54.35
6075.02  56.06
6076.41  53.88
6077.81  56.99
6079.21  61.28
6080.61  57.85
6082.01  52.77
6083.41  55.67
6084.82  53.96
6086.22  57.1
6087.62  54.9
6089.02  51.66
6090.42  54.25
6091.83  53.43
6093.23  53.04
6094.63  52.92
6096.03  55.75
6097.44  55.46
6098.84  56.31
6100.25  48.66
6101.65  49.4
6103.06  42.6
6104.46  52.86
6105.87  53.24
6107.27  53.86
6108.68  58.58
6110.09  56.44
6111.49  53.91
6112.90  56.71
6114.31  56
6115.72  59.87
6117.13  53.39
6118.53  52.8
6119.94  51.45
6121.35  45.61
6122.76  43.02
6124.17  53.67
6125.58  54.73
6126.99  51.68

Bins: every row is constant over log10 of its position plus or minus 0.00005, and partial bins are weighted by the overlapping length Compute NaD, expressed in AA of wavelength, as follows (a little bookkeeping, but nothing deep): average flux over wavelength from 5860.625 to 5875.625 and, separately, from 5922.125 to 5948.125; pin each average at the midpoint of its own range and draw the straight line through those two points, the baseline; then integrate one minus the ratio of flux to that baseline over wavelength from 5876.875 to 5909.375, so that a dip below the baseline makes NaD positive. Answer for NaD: 4.2 AA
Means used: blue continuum 53.6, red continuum 56.4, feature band 47.7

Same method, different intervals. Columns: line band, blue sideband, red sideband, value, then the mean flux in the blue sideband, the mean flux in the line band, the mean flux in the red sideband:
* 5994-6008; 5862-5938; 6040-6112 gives -0.53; 51.6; 55.2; 54.4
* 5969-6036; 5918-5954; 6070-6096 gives 1.34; 55.7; 54.4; 55.3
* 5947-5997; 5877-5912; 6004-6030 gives -2.35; 48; 54.3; 54.1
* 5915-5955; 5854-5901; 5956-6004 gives -2.28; 49.2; 55.3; 54.7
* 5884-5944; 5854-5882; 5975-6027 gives 3.12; 54.1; 51.3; 54.1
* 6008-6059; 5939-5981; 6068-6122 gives 0.02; 55.3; 54.8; 54.3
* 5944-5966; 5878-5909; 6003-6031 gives -2.06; 47.3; 55.4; 54.1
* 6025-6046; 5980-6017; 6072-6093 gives -0.60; 54.1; 56.1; 55.2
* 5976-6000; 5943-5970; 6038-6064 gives 0.34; 55.2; 54.2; 54.5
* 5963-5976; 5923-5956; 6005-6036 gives 0.19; 55.7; 54.4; 54.3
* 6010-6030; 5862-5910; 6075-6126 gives -0.73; 49.6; 54.1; 53.8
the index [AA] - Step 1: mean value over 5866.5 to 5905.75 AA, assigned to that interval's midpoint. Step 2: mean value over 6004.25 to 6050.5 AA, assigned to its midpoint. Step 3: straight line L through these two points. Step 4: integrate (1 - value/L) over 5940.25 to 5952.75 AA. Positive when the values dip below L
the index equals -1.1 AA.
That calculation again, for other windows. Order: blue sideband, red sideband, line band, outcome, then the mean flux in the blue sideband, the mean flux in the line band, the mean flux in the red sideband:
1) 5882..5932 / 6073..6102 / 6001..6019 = -0.41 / 50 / 53.8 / 54.6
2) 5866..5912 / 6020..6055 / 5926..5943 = -1.74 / 49.3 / 56.3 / 55.1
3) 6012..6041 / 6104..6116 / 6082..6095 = 0.33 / 55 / 54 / 55.6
